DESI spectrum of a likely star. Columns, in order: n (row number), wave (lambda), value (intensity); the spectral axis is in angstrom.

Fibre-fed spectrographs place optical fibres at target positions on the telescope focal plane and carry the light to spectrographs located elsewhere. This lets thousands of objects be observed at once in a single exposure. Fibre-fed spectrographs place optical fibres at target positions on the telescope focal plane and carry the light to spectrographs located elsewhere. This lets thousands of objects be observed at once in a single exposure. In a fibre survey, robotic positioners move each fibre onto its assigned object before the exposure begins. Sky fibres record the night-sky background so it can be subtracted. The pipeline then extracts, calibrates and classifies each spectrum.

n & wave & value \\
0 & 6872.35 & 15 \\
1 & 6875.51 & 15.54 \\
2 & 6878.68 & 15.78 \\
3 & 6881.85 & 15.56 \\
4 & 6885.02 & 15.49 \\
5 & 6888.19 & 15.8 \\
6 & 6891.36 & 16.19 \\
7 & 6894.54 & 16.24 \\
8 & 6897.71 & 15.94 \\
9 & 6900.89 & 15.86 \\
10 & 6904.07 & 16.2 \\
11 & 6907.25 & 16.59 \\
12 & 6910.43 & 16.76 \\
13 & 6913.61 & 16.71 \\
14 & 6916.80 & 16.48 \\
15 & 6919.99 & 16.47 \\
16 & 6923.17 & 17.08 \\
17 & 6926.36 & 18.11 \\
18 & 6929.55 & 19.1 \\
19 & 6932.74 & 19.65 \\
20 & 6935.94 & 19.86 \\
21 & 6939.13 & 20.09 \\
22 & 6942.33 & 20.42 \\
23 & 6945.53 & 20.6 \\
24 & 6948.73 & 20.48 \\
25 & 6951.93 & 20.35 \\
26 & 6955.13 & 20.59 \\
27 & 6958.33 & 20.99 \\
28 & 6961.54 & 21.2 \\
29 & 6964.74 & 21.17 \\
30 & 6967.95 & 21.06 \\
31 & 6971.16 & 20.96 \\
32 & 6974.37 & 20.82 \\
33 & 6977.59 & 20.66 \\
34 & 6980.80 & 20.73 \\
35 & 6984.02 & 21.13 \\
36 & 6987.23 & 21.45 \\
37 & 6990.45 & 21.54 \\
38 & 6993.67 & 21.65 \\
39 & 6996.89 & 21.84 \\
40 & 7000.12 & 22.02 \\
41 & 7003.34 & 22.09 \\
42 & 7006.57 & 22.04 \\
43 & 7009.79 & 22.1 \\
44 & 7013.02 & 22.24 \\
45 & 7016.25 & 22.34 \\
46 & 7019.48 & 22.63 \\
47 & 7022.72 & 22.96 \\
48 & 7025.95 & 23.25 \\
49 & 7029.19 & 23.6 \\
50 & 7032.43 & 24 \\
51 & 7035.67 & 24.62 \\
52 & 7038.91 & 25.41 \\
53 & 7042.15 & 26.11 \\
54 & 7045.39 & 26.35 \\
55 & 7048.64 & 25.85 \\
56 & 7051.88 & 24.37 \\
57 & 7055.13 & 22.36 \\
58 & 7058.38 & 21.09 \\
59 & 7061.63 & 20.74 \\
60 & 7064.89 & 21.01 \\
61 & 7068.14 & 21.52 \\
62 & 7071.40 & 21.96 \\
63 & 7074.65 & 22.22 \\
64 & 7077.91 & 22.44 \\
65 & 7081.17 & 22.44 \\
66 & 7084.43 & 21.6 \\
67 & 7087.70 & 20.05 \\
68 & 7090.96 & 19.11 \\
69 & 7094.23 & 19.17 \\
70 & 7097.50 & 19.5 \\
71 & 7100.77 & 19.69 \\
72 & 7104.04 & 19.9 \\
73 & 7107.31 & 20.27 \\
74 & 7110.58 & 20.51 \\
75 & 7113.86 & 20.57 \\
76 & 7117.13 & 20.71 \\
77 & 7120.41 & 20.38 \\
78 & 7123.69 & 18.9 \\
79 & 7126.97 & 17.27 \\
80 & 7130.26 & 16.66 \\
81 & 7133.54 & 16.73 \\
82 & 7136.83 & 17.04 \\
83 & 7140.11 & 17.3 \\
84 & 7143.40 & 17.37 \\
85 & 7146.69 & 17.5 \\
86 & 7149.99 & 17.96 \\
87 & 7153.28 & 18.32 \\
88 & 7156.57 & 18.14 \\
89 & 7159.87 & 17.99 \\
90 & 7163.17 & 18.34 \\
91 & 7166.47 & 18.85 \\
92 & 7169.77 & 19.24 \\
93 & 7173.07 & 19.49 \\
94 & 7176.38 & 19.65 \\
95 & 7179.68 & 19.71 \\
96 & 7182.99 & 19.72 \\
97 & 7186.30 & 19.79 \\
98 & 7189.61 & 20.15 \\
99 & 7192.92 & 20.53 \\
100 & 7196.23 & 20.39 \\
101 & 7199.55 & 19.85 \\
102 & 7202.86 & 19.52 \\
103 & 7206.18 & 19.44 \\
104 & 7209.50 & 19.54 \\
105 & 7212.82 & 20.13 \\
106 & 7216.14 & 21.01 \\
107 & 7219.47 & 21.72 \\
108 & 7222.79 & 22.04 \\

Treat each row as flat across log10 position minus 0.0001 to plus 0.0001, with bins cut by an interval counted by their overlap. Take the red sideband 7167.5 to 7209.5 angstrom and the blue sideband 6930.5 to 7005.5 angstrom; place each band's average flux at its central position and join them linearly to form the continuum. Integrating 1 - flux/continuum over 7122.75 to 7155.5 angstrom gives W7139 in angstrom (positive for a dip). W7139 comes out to 4.2 angstrom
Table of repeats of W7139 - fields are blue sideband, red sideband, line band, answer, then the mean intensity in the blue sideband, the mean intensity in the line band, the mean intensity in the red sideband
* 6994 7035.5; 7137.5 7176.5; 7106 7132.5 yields 0.1 angstrom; 22.6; 19.3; 18.3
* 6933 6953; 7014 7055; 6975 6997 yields 0.9 angstrom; 20.2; 21.2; 24.2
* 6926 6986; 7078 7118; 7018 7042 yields -4.1 angstrom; 20.5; 23.9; 20.4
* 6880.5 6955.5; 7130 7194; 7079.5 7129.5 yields -4.3 angstrom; 17.7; 19.9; 18.5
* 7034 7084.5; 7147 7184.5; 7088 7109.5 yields 1.9 angstrom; 23.2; 19.7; 18.8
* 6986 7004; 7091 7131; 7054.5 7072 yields -0.8 angstrom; 21.8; 21.4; 19.5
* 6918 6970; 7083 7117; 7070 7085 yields -1.6 angstrom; 19.8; 22.2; 20.1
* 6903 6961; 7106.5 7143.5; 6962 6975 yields -1.6 angstrom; 18.8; 21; 18.7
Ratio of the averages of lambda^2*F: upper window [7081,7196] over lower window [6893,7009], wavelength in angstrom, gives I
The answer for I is 1.03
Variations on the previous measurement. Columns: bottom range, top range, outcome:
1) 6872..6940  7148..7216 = 1.24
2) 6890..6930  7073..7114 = 1.30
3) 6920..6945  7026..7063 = 1.30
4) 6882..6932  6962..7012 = 1.32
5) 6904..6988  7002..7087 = 1.21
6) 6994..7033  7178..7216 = 0.93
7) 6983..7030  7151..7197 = 0.91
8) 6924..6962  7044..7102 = 1.13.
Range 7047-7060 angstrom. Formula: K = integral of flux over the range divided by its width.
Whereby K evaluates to 23.4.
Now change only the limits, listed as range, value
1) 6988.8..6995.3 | 21.6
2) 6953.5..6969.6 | 21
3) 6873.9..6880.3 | 15.7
